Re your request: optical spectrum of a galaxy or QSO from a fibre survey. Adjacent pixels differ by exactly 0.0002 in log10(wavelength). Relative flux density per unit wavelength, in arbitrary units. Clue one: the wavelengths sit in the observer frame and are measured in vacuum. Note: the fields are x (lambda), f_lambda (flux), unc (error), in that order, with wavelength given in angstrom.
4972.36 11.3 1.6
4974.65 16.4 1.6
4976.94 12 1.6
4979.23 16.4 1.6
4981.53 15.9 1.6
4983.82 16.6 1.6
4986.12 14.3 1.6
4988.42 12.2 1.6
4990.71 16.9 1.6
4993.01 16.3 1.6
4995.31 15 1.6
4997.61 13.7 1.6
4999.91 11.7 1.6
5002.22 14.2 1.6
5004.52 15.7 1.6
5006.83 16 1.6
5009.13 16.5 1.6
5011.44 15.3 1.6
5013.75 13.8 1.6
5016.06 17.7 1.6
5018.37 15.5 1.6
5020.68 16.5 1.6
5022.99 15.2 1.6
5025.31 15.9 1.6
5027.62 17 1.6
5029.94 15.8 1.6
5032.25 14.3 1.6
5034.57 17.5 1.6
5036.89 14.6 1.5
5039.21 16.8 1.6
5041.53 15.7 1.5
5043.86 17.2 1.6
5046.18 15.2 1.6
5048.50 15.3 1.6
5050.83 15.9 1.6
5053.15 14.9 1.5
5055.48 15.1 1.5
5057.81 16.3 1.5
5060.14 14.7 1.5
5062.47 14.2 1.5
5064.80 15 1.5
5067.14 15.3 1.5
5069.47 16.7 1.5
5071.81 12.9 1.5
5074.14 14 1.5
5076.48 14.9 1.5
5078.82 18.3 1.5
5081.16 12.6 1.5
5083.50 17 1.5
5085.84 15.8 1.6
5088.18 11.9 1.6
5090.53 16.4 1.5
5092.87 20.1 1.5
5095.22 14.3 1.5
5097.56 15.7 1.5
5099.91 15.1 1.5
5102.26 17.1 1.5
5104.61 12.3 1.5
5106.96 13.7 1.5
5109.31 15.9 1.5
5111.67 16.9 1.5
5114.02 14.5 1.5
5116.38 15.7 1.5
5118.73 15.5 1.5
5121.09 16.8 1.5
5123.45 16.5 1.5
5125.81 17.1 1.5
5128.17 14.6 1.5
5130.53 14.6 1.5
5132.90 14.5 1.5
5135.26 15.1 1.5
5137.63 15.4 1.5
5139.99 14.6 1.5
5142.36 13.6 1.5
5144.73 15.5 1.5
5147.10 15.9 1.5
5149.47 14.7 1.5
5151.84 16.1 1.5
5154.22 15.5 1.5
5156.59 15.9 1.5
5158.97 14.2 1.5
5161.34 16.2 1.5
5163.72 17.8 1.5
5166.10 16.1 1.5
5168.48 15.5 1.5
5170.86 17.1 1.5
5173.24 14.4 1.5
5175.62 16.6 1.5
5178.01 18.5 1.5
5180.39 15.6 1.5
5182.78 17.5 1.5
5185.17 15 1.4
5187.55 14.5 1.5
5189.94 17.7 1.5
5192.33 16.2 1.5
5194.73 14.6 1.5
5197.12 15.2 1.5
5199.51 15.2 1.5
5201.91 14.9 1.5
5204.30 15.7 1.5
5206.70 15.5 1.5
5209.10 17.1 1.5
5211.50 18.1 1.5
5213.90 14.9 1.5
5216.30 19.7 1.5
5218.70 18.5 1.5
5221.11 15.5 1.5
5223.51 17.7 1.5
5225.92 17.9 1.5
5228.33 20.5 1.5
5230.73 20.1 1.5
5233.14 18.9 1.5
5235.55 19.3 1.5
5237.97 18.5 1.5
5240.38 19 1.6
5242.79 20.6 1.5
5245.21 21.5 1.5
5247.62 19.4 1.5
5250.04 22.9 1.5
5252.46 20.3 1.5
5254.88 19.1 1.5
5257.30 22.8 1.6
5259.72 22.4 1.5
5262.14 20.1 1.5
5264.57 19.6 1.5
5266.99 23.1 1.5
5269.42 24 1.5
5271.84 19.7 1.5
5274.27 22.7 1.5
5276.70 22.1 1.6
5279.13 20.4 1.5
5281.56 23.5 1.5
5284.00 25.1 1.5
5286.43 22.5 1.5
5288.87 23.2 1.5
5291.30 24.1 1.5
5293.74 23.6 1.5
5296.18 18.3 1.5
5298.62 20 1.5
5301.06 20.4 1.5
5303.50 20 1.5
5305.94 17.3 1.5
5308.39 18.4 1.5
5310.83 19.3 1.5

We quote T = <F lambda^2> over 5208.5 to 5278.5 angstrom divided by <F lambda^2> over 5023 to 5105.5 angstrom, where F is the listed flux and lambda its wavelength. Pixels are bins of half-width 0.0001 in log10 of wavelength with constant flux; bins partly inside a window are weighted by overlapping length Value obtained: 1.38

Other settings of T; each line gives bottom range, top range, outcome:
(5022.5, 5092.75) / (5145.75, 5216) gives 1.08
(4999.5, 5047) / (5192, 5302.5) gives 1.37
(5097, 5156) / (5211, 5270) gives 1.35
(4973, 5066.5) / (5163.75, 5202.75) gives 1.11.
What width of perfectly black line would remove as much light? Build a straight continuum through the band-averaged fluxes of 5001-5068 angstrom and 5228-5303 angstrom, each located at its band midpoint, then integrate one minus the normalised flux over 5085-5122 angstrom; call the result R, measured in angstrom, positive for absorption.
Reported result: 3.9 angstrom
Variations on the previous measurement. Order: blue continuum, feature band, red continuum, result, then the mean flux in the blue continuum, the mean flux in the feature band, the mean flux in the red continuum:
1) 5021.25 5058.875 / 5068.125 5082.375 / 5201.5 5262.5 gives 1.3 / 15.8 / 14.9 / 18.9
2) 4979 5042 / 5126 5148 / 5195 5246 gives 2.5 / 15.4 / 15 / 17.7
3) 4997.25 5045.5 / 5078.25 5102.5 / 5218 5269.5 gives 1.7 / 15.6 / 15.7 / 20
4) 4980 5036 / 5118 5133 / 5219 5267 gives 1.6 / 15.4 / 15.7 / 19.9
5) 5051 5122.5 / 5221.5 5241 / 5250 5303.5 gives 1.3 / 15.3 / 18.8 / 21.7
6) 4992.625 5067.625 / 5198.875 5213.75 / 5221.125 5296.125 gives 2.8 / 15.4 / 16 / 21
